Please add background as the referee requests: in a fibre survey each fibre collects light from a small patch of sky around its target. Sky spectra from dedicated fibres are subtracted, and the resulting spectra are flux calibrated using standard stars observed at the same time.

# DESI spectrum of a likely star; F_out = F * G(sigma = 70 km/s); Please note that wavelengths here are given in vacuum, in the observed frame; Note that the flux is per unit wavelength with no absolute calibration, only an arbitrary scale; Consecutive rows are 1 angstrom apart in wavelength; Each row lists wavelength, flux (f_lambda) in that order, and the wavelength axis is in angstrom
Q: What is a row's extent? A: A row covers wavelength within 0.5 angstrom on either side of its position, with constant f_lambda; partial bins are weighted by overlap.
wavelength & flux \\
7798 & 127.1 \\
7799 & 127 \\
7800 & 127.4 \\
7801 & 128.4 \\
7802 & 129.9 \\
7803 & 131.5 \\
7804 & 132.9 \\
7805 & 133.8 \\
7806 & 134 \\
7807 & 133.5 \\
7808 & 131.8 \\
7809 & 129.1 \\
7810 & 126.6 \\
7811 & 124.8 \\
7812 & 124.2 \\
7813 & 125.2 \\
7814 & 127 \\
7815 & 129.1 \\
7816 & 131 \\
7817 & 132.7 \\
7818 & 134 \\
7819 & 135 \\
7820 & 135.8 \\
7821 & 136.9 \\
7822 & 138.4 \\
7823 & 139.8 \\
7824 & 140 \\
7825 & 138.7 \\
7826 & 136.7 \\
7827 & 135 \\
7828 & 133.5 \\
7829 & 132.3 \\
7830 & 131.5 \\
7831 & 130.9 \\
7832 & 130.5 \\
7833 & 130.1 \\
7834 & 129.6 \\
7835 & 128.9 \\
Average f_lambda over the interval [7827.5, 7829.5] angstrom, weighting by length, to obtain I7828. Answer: 133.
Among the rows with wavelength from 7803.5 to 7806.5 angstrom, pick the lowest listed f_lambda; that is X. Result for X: 132.9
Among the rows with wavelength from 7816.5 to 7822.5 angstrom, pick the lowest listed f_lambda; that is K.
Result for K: 132.7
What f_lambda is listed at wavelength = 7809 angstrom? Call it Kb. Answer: 129.1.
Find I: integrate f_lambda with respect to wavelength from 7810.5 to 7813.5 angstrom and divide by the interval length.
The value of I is 125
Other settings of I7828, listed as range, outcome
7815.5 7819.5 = 133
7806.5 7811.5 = 129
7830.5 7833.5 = 130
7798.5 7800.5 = 127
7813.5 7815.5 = 128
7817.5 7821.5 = 135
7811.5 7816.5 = 127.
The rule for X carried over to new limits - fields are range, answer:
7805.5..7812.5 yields 124.2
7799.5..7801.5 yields 127.4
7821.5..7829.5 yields 132.3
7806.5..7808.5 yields 131.8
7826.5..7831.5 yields 130.9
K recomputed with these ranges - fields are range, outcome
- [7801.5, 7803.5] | 129.9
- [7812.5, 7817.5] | 125.2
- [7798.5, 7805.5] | 127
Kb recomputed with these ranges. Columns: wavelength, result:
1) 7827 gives 135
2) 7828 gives 133.5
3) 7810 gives 126.6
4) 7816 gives 131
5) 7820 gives 135.8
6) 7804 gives 132.9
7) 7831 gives 130.9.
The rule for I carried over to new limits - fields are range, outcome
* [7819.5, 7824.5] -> 138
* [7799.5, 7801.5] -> 128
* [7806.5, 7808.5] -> 133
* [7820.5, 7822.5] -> 138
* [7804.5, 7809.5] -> 132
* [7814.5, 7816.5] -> 130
